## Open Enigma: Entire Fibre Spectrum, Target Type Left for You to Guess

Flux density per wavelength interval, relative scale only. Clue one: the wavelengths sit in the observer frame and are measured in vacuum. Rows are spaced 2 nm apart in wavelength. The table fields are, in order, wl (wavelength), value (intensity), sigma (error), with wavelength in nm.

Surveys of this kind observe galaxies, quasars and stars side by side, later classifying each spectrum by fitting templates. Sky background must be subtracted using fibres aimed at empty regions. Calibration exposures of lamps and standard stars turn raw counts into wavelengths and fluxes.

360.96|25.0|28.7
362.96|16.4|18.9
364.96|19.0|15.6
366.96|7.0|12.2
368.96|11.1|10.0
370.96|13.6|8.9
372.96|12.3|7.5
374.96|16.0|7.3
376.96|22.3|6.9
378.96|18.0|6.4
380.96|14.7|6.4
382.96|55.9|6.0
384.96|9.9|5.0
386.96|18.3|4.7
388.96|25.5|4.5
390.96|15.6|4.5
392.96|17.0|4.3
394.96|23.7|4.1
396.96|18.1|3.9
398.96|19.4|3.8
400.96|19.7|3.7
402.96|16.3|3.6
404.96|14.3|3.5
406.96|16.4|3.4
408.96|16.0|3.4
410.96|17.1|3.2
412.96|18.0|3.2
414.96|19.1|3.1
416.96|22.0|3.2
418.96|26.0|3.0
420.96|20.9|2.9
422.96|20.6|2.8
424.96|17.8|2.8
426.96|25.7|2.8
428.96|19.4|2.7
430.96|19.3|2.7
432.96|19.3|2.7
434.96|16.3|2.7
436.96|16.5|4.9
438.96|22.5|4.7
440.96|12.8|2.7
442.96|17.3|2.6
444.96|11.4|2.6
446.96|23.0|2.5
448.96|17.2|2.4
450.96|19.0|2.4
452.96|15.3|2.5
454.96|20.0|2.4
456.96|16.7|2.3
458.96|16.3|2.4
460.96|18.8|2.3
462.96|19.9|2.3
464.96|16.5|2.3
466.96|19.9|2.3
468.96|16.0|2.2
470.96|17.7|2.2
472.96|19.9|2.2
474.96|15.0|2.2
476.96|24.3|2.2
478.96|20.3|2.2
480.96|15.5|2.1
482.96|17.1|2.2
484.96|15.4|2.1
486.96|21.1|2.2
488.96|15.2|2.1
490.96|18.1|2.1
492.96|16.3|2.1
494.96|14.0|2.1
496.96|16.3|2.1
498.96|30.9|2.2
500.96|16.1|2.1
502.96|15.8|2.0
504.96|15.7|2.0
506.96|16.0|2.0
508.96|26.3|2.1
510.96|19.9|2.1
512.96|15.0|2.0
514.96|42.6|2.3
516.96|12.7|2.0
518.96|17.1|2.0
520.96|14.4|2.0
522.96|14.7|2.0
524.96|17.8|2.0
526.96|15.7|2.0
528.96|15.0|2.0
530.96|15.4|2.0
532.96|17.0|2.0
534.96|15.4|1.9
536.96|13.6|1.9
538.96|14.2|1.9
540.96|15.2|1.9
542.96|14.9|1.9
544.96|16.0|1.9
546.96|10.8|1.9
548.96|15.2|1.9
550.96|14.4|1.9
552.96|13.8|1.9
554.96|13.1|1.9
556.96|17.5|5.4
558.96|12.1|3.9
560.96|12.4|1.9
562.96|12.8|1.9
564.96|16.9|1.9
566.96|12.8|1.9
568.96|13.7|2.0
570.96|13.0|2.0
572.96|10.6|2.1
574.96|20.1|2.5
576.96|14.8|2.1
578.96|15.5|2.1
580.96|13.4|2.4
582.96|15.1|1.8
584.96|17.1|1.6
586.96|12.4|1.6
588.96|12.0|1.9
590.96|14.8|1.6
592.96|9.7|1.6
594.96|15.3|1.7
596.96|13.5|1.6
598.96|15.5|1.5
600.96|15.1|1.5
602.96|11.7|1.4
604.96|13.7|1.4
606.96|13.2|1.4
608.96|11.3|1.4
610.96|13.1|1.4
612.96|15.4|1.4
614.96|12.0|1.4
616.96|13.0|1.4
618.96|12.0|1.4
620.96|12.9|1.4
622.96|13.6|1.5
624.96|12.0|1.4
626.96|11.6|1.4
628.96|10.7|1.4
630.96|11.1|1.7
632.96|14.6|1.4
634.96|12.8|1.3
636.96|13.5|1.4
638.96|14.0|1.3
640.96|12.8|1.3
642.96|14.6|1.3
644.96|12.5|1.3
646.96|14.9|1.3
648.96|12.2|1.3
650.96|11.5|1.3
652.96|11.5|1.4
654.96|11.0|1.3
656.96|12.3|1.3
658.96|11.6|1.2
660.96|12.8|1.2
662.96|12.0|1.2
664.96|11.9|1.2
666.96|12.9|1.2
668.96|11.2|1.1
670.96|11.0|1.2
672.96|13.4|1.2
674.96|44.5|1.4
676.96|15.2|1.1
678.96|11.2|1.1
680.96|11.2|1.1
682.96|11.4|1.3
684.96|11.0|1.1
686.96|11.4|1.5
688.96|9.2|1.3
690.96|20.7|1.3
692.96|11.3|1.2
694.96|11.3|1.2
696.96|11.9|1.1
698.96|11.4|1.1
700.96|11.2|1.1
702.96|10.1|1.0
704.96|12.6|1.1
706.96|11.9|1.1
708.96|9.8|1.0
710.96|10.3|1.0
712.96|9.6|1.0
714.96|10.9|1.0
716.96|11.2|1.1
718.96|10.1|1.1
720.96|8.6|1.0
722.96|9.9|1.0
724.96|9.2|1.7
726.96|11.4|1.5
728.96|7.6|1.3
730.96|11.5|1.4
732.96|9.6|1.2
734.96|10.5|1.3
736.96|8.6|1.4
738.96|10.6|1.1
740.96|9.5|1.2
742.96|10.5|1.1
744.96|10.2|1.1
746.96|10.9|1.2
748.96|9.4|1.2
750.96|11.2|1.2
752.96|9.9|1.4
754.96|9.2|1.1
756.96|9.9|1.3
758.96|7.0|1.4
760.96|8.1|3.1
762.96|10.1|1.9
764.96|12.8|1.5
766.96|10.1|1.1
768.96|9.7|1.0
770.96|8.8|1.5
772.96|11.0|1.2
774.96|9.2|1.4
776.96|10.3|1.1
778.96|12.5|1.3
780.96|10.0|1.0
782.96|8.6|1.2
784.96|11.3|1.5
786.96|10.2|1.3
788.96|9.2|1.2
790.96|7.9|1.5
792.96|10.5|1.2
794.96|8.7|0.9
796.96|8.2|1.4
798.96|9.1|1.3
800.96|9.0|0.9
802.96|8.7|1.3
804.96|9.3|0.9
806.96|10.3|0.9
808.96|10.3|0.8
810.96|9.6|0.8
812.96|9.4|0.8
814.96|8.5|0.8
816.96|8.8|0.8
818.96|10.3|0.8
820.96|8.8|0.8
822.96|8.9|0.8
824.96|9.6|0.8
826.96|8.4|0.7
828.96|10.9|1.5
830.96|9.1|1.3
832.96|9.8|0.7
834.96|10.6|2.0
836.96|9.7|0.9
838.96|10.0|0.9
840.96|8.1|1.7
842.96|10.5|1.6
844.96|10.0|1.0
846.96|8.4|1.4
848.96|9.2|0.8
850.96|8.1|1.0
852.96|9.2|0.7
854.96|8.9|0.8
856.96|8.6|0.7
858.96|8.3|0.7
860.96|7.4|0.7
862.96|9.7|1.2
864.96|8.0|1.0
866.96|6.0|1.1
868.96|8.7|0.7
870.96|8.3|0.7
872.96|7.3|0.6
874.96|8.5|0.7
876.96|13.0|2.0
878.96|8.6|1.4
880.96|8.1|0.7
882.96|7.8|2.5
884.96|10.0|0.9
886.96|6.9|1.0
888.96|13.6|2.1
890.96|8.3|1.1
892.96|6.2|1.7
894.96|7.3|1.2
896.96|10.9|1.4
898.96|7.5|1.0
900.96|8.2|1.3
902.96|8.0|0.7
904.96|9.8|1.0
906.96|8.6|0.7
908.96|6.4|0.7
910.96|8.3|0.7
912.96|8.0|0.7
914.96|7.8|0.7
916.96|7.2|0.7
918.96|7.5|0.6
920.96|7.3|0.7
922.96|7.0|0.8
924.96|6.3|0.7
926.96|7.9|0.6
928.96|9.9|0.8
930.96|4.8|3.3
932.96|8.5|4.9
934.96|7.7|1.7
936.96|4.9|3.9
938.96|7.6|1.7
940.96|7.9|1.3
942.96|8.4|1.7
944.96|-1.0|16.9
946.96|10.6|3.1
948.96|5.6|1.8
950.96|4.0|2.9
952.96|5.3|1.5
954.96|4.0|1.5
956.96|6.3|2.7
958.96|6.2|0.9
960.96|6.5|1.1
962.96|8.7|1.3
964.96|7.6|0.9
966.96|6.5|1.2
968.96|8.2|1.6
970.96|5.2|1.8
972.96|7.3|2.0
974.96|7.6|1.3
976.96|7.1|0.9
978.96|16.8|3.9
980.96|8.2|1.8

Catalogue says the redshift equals 0.03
